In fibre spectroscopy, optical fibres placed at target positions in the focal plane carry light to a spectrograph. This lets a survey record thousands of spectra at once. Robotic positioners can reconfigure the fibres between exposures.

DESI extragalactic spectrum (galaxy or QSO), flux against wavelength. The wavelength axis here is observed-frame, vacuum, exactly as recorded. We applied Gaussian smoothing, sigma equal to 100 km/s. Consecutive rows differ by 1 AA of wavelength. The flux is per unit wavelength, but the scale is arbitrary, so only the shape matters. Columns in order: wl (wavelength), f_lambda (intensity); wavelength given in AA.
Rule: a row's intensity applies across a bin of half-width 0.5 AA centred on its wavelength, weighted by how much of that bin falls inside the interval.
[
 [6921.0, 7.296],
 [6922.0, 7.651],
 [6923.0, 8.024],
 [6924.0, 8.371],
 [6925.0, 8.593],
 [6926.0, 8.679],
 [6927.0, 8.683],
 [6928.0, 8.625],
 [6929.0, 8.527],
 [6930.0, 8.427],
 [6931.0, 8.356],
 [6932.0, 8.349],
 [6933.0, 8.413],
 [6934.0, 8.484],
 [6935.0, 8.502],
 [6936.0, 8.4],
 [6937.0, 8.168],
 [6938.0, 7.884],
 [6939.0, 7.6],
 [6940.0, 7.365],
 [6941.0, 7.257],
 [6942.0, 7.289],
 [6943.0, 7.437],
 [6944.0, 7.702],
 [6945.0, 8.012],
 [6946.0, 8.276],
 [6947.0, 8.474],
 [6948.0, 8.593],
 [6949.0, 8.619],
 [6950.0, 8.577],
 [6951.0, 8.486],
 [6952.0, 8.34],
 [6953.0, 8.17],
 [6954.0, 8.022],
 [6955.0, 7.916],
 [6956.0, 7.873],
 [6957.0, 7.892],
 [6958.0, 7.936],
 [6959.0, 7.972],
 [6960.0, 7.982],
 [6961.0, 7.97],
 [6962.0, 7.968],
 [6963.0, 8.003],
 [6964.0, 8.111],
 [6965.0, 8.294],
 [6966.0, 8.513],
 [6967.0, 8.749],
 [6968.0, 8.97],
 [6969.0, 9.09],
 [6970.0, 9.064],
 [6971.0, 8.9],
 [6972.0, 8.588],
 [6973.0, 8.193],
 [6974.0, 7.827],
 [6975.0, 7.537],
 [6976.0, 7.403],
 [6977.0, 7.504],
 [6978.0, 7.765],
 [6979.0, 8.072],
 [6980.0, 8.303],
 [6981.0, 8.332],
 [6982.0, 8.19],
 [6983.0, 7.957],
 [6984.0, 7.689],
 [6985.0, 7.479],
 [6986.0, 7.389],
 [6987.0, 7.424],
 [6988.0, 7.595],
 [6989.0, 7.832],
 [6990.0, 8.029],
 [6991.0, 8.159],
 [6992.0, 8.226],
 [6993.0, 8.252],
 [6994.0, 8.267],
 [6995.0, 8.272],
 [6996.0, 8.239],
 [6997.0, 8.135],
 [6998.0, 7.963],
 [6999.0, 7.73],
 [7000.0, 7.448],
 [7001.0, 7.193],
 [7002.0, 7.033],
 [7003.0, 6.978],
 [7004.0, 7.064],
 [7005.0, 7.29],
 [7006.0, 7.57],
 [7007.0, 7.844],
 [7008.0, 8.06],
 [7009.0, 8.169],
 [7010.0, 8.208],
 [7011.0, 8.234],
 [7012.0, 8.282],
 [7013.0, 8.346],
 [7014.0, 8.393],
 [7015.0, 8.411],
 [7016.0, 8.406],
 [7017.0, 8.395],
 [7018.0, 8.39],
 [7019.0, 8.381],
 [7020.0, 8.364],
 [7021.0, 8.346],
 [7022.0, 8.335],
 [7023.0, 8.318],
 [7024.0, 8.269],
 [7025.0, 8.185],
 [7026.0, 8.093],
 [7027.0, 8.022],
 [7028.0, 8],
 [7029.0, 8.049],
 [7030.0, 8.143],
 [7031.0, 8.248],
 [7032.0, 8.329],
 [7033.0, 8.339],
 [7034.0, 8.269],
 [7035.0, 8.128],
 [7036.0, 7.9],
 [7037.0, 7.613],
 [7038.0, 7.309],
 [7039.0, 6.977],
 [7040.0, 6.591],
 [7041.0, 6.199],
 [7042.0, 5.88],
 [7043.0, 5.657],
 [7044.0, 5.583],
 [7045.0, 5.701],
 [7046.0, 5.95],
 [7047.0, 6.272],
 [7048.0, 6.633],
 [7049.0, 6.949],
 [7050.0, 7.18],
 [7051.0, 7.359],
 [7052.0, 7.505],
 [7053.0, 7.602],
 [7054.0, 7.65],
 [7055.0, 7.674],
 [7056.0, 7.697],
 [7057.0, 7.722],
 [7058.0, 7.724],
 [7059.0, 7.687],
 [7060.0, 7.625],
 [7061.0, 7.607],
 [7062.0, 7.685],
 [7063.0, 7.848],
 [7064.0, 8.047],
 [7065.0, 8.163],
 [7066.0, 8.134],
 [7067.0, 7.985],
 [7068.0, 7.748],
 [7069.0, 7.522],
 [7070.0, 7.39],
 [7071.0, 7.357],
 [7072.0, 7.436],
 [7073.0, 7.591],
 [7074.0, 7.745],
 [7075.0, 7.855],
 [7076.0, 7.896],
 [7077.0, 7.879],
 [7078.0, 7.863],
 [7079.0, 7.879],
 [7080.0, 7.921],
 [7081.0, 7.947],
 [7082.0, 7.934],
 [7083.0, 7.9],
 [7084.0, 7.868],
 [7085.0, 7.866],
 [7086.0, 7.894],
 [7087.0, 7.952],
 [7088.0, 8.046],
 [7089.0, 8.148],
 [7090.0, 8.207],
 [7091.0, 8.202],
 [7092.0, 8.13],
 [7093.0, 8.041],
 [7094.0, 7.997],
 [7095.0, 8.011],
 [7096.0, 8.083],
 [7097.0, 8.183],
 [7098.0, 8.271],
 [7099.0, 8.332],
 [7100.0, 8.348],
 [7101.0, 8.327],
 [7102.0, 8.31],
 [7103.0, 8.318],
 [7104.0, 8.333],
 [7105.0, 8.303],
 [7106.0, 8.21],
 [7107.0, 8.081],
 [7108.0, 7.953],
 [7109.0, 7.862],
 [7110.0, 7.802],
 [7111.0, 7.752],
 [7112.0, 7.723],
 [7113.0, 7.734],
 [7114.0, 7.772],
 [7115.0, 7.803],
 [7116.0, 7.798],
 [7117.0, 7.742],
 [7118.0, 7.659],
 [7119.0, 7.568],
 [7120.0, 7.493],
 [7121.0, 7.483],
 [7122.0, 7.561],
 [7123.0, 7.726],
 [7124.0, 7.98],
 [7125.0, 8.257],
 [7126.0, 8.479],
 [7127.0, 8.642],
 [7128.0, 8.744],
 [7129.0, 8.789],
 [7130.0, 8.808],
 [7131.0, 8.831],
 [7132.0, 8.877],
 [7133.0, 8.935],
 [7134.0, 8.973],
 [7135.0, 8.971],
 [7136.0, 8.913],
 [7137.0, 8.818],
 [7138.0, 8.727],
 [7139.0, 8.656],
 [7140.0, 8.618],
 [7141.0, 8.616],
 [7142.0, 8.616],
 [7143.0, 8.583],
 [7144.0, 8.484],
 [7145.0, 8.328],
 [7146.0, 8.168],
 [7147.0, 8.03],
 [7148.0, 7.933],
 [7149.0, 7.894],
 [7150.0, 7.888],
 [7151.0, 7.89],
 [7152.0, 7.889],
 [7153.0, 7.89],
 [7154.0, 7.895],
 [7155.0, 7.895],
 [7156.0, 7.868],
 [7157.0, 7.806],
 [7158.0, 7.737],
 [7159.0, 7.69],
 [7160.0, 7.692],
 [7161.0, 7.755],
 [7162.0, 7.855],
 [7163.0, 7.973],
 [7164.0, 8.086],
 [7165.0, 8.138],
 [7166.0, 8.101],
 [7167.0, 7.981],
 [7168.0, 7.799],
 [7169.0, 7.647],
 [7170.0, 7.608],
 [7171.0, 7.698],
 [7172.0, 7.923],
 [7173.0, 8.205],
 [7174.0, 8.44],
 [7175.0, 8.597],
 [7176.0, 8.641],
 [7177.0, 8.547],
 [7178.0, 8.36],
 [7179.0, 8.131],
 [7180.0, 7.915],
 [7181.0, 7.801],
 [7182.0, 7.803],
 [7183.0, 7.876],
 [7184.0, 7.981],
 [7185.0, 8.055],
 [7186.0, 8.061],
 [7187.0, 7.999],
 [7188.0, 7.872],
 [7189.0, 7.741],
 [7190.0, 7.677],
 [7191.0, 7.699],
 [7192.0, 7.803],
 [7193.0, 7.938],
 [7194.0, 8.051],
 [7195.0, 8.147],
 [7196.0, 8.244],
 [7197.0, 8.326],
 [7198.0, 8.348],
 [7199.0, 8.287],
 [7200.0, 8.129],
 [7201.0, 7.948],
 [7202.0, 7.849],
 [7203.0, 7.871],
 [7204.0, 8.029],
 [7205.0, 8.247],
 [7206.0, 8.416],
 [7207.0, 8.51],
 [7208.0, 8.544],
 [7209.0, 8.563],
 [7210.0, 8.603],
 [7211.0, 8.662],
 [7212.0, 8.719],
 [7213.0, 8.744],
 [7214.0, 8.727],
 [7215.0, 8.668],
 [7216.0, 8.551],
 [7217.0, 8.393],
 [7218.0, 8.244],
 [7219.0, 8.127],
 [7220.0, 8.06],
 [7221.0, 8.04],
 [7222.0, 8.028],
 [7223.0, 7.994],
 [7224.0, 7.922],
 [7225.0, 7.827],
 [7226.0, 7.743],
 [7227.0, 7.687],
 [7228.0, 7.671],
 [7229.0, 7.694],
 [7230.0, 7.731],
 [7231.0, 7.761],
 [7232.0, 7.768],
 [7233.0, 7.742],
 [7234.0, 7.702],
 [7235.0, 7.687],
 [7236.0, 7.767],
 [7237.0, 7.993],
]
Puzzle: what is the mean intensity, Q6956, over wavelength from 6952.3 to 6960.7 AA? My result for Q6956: 7.98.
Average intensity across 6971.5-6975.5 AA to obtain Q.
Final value 8.04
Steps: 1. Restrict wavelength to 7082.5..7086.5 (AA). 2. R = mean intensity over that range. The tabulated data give 7.88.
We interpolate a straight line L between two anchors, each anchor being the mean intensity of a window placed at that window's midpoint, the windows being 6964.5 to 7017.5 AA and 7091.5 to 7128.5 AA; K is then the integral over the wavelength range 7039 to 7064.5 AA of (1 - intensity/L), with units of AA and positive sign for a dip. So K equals 3.12 AA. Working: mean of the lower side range 8.02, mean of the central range 7.04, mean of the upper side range 8.02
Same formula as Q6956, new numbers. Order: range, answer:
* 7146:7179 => 7.98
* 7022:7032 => 8.17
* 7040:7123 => 7.66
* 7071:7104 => 8.01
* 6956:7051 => 7.82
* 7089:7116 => 8.08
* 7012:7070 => 7.64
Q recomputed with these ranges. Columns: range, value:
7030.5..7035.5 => 8.26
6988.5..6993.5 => 8.1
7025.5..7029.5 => 8.04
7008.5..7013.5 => 8.25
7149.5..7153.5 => 7.89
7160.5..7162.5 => 7.8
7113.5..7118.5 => 7.75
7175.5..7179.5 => 8.42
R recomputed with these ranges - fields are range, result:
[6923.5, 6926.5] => 8.55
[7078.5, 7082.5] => 7.92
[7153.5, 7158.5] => 7.84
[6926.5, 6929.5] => 8.61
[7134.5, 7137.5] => 8.9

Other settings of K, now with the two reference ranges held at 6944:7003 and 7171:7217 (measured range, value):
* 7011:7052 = 2.5 AA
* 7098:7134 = 0.1 AA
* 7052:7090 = 1.5 AA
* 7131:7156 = -0.7 AA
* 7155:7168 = 0.5 AA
